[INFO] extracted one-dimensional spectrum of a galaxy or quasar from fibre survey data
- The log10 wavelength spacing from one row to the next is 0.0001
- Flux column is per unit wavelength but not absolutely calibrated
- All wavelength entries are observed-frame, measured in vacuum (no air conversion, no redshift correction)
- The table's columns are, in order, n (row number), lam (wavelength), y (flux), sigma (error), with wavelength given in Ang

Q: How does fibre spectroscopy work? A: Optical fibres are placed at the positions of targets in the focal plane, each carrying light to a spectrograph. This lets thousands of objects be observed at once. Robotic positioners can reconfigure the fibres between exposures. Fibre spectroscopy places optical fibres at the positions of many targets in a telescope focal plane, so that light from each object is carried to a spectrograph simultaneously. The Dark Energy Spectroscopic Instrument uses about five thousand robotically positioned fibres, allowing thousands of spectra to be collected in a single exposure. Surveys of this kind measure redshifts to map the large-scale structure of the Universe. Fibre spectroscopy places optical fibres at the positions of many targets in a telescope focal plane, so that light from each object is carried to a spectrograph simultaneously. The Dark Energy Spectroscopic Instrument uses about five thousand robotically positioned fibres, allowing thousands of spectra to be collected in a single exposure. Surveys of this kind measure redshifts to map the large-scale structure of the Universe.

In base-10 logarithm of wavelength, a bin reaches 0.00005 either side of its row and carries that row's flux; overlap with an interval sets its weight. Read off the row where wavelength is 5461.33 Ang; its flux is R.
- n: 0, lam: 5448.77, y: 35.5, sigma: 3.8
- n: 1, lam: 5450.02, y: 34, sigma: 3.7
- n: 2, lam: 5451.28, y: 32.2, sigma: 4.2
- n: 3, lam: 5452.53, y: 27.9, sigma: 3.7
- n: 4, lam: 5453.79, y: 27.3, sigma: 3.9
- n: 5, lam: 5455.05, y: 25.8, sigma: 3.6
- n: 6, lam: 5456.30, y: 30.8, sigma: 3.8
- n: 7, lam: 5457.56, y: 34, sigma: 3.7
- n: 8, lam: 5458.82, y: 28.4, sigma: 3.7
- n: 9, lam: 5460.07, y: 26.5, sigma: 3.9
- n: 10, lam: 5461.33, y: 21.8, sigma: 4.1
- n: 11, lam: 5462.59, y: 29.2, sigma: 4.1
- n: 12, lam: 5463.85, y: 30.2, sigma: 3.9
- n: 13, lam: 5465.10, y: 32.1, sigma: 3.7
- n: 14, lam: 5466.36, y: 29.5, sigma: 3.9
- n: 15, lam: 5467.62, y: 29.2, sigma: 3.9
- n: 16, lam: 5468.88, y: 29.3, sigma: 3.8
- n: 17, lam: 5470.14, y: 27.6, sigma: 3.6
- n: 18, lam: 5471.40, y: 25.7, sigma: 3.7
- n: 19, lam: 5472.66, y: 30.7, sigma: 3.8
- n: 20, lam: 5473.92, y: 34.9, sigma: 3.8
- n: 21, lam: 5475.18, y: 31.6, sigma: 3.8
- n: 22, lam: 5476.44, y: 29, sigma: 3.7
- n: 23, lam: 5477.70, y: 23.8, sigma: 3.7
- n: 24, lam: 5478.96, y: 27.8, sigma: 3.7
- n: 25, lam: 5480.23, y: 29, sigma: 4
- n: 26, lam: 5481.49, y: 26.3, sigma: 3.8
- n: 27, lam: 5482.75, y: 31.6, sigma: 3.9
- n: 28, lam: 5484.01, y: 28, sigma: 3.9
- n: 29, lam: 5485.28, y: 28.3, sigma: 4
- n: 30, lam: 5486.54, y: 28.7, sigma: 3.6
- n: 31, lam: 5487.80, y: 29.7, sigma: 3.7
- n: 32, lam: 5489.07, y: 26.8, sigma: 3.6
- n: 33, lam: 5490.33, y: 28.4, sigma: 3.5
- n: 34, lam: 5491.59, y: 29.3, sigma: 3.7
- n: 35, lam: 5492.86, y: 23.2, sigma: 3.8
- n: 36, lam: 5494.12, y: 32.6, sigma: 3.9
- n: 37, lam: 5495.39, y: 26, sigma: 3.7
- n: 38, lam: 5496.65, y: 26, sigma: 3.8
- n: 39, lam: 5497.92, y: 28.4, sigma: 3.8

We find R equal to 21.8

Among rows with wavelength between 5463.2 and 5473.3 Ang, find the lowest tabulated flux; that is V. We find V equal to 25.7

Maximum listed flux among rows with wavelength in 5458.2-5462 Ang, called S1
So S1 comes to 28.4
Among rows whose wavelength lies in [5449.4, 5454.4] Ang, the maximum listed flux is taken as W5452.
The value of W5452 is 34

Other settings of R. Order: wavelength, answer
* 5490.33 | 28.4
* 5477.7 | 23.8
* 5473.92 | 34.9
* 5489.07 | 26.8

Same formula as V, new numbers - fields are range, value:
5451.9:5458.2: 25.8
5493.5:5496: 26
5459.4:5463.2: 21.8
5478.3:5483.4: 26.3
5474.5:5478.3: 23.8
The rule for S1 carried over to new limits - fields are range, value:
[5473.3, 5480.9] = 34.9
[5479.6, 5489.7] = 31.6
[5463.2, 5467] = 32.1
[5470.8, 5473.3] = 30.7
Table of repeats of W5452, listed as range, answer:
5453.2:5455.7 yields 27.3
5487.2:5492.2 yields 29.7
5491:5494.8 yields 32.6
